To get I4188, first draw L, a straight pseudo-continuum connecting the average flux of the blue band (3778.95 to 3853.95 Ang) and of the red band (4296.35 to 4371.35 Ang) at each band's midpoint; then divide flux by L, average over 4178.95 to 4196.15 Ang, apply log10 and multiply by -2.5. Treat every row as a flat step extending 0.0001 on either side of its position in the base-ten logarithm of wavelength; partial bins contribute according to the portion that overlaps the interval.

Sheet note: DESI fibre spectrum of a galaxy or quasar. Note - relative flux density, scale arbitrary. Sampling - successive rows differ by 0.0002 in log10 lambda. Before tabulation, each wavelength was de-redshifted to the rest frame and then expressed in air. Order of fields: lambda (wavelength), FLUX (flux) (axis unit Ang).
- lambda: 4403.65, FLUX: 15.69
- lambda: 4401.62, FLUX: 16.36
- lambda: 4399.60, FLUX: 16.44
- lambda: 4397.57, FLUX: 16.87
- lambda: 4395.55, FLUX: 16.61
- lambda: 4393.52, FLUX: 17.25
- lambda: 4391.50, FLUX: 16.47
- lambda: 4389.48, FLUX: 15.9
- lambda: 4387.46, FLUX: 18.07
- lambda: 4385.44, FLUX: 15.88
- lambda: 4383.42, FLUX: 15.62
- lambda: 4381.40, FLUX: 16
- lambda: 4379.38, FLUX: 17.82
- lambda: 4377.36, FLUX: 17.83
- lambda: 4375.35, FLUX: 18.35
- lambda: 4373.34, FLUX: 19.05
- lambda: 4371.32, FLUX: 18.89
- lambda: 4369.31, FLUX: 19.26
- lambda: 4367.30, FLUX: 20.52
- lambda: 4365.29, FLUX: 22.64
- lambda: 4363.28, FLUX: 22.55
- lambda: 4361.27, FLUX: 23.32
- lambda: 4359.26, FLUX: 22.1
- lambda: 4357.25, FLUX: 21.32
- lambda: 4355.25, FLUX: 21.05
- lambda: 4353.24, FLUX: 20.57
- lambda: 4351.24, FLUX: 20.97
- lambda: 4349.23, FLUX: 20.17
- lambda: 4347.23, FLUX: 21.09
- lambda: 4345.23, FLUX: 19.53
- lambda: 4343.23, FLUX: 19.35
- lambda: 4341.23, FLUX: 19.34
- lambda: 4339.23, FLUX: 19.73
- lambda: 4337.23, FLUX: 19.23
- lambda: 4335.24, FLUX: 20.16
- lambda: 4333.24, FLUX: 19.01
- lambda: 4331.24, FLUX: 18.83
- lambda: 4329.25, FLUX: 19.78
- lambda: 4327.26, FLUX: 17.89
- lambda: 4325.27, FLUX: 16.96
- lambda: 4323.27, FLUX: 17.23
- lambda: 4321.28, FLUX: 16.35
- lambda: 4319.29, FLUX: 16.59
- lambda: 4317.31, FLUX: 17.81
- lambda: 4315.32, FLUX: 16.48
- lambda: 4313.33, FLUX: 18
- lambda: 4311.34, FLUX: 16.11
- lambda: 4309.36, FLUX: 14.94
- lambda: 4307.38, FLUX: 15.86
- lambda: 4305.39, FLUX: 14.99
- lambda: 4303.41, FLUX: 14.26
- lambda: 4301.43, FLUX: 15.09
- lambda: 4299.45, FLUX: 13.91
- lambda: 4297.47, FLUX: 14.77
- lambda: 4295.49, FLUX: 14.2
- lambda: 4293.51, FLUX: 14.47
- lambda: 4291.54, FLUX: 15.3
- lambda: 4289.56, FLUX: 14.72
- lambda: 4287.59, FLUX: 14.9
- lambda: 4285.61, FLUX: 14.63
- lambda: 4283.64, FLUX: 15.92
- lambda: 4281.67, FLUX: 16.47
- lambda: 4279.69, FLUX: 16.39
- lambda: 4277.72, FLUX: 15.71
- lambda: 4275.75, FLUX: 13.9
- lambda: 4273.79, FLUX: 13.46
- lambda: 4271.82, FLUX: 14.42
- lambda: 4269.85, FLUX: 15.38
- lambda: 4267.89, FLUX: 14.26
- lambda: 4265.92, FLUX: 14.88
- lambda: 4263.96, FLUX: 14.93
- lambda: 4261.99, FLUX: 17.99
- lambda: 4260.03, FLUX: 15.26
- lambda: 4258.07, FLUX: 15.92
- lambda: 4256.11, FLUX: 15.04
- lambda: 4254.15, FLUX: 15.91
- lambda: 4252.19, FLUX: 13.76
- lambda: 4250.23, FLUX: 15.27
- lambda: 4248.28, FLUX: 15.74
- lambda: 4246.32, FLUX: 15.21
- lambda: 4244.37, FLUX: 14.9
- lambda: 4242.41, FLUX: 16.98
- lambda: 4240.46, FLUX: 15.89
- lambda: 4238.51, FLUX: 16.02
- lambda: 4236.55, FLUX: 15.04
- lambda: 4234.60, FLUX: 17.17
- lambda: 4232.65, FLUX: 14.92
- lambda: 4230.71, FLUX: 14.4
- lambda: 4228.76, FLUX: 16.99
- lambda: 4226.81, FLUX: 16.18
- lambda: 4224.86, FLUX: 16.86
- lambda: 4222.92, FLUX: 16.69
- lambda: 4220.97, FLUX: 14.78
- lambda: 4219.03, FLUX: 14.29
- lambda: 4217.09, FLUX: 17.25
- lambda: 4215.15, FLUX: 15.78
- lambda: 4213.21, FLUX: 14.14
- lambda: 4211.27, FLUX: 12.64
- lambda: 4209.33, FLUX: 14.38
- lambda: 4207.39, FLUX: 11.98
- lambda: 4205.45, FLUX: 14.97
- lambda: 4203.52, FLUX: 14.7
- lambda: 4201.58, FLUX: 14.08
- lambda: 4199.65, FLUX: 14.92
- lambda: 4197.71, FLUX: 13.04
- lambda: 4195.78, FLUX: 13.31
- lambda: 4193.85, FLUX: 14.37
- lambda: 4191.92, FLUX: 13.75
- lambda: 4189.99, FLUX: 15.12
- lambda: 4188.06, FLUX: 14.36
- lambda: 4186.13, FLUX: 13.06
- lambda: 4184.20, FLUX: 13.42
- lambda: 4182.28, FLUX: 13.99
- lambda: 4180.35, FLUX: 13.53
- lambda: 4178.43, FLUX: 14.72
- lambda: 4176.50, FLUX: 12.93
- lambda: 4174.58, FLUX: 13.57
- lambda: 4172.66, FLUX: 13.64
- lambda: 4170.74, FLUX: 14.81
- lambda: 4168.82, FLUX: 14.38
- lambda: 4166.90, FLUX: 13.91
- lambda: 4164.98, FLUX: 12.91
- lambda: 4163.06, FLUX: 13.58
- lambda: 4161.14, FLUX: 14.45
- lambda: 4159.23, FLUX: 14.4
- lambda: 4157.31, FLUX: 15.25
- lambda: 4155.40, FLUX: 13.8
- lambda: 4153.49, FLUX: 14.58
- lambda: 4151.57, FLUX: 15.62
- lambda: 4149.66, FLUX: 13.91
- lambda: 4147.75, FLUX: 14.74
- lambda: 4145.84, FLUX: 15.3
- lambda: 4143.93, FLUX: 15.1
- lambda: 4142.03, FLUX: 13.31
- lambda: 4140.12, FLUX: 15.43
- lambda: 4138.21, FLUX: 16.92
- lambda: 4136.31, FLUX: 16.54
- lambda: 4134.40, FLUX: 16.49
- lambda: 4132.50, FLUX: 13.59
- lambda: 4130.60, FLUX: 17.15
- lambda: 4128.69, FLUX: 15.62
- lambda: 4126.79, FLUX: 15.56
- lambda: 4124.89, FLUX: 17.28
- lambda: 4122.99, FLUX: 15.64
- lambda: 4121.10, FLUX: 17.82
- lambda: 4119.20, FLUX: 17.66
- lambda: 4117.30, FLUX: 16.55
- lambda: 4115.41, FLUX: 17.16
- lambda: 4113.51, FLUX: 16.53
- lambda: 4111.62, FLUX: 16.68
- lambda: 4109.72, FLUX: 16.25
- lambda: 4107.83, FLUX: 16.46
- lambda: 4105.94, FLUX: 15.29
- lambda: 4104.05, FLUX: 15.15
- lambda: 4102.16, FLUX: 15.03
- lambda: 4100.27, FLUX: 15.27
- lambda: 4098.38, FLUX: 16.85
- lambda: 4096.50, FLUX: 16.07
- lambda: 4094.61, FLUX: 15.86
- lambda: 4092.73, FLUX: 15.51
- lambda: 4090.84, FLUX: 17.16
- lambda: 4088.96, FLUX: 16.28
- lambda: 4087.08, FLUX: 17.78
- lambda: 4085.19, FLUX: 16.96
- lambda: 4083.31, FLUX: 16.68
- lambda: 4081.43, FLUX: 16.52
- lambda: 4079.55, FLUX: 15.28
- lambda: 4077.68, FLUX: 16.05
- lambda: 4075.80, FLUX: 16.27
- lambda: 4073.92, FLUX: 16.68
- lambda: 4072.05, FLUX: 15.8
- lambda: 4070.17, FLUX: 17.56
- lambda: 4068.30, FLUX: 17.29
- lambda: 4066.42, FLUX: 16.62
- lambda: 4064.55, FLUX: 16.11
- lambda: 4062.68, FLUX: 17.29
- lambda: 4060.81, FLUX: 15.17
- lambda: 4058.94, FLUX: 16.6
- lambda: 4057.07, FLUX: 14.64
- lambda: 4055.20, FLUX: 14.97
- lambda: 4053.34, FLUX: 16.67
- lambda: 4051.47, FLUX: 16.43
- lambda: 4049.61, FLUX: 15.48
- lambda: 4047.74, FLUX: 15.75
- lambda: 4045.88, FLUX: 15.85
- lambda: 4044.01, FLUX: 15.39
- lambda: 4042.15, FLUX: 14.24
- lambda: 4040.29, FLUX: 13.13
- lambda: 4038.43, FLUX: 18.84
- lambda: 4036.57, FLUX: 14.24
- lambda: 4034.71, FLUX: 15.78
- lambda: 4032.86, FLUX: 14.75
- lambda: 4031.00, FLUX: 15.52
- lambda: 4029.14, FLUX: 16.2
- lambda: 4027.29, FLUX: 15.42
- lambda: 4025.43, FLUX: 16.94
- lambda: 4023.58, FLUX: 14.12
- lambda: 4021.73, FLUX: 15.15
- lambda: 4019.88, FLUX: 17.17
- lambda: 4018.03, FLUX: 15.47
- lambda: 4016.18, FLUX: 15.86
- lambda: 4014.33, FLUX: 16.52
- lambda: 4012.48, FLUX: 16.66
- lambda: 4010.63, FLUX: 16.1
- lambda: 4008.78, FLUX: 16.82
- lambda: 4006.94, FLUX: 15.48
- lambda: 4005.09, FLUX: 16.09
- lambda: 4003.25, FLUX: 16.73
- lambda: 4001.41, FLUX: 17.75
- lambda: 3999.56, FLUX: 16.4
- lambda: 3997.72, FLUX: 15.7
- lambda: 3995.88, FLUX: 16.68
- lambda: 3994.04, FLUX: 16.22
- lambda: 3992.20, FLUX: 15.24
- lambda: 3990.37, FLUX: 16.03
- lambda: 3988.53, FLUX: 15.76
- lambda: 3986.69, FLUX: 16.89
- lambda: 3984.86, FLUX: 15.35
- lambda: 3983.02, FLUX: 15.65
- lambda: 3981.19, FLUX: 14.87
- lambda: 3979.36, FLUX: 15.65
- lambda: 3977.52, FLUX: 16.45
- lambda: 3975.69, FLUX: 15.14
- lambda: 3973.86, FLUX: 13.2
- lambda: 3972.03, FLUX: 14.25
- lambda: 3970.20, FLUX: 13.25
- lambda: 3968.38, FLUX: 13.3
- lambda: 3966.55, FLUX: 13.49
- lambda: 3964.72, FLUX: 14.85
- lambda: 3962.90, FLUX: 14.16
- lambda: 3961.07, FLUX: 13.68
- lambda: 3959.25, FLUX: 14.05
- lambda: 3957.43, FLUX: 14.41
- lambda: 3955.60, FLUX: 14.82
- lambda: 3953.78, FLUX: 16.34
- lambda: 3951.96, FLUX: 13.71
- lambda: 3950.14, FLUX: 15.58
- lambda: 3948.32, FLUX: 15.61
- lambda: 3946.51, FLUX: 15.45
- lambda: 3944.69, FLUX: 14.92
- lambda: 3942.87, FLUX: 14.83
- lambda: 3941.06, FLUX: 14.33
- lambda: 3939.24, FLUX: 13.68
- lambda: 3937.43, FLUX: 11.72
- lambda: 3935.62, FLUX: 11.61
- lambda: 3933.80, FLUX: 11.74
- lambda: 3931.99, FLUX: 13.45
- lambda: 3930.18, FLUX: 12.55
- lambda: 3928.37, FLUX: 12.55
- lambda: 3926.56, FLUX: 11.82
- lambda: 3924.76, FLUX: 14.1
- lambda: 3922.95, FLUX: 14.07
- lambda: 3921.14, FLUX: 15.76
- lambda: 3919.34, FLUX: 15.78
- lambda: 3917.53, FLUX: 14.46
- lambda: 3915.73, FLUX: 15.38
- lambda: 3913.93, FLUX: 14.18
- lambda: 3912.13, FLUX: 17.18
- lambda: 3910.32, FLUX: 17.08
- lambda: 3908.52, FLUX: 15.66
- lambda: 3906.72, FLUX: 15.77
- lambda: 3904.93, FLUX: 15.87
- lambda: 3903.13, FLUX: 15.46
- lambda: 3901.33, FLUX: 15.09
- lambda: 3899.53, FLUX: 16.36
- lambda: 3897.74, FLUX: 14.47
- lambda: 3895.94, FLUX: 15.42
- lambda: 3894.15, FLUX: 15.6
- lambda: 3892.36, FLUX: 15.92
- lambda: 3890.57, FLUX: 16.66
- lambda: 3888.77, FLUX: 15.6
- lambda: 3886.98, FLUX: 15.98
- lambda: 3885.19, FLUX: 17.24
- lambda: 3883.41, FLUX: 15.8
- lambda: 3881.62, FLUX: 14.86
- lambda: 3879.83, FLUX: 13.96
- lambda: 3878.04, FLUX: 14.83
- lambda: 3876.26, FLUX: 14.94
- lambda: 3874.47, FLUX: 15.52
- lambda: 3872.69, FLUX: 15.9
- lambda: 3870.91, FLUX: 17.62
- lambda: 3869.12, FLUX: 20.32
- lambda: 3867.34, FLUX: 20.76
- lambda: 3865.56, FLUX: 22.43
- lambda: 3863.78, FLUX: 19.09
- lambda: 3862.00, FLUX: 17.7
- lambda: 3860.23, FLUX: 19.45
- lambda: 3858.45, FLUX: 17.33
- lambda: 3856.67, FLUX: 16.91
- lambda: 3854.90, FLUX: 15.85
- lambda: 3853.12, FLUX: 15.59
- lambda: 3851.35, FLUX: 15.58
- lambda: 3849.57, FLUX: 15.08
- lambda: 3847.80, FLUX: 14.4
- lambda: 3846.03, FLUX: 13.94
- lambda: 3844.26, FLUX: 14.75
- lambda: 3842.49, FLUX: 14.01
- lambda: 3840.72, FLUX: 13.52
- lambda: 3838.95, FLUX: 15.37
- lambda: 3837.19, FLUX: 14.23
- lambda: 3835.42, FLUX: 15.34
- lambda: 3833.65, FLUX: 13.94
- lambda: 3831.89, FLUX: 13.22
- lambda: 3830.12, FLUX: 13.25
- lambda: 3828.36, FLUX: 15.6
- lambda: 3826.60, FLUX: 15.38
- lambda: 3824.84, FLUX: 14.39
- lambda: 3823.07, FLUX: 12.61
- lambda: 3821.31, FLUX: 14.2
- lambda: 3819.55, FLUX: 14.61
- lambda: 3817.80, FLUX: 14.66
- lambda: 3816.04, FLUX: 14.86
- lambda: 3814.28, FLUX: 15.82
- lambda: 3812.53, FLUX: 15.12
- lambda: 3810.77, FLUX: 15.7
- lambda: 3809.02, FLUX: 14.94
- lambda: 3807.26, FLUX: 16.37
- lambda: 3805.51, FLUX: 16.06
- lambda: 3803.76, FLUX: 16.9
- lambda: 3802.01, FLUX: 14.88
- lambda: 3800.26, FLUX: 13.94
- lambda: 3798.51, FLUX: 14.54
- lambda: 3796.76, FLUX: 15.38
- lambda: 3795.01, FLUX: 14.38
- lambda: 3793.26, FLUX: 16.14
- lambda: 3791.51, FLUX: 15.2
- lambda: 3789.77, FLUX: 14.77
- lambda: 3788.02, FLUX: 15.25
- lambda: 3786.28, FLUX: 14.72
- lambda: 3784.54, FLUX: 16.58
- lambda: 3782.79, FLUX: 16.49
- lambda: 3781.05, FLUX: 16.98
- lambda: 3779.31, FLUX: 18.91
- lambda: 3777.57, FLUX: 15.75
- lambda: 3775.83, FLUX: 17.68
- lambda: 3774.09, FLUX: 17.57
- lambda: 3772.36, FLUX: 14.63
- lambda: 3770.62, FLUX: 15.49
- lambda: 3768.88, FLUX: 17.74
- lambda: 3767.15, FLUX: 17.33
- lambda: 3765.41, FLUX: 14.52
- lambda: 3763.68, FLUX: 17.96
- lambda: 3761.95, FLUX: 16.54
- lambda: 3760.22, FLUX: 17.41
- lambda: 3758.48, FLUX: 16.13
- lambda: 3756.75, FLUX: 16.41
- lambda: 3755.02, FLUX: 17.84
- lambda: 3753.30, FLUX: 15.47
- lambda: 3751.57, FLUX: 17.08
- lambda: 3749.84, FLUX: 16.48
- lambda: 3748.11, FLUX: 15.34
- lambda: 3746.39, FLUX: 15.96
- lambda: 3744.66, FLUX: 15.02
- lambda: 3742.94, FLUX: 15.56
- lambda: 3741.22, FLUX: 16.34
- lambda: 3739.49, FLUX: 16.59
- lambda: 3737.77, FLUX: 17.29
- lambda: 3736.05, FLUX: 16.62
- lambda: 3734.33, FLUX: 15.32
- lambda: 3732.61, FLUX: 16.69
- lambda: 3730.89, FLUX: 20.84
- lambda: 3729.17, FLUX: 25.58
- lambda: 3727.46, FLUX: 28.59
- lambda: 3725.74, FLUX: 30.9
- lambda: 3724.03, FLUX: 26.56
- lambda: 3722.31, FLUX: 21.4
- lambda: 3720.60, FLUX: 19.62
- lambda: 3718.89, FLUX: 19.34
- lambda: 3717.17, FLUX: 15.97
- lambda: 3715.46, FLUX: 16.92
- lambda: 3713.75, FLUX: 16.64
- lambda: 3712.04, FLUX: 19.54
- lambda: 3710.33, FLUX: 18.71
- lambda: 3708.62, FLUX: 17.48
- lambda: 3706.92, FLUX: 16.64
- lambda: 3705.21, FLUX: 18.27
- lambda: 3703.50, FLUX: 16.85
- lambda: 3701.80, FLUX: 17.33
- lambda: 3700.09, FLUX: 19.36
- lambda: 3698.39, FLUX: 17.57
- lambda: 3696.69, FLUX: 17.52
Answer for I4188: 0.25 mag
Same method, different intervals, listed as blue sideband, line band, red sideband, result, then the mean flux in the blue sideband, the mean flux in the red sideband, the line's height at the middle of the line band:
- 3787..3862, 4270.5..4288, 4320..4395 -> 0.22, 15.1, 19.1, 18.5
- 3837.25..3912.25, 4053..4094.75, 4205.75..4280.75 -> -0.04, 16.2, 15.3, 15.7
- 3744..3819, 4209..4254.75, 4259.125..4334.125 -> 0.03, 16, 15.8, 15.9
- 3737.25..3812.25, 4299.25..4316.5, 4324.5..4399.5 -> 0.20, 16.1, 19.1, 18.8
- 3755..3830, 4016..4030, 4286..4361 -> 0.05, 15.7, 17.7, 16.6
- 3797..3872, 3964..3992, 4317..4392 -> 0.12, 15.7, 19.1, 16.6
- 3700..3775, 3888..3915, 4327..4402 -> 0.16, 18.1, 19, 18.3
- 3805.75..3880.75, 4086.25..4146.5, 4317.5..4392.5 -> 0.09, 15.7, 19.1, 17.5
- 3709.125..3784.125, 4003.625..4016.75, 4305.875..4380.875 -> 0.14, 18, 19.1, 18.5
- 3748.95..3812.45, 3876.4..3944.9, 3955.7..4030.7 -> 0.07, 16.1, 15.5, 15.7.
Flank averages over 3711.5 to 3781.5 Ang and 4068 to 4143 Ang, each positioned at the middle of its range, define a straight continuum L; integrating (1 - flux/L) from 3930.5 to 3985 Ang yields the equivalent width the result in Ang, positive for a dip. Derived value 8.7 Ang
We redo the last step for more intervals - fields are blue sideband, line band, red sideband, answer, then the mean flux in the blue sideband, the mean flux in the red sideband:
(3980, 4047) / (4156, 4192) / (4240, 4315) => 3.5 Ang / 15.9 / 15.3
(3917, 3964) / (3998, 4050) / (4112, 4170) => -4.5 Ang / 14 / 15.4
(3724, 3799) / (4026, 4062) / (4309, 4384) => 5.1 Ang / 17.3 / 19.1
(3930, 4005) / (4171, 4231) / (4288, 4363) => 8.5 Ang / 14.8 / 17.9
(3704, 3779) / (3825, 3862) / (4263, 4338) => 5.2 Ang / 18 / 16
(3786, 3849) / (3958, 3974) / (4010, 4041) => 1.7 Ang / 14.8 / 15.8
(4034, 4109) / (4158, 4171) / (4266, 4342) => 1.7 Ang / 16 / 16.2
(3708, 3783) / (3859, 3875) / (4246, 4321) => -1.3 Ang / 18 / 15.4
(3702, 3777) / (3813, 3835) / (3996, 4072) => 3.8 Ang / 18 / 16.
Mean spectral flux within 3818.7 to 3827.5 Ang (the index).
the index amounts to 14.2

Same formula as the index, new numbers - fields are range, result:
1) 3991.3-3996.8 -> 16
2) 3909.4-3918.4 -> 15.7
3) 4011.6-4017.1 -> 16.3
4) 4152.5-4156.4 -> 14.2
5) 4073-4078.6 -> 16.3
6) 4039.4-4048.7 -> 14.9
